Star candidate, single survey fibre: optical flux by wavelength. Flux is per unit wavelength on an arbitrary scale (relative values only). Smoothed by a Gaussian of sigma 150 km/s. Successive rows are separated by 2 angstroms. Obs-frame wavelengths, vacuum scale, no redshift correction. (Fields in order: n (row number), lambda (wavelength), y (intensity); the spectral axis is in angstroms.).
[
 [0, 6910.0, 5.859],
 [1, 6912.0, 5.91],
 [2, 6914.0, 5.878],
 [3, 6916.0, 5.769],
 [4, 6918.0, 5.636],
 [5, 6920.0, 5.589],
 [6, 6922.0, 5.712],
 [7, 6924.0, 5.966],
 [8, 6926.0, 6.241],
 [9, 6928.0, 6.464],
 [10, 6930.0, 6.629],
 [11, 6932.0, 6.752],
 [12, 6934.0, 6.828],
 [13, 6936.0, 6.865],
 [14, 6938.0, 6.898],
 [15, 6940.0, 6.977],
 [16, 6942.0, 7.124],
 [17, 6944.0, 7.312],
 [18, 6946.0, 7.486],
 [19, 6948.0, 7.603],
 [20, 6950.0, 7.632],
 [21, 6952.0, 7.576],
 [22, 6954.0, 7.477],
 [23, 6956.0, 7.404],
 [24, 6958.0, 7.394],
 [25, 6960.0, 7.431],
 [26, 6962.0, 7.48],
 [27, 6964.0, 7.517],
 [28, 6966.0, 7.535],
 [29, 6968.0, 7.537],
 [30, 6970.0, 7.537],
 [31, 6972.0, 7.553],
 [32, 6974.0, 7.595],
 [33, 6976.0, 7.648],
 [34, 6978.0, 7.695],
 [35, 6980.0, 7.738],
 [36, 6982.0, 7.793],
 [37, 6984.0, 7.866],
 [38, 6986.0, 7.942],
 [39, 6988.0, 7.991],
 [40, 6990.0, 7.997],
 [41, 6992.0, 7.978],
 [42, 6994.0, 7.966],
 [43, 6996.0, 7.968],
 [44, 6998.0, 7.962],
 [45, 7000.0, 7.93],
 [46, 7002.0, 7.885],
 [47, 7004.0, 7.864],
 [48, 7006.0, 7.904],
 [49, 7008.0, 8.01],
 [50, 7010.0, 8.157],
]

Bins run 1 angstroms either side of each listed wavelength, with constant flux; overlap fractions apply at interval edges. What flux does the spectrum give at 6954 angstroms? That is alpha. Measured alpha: 7.477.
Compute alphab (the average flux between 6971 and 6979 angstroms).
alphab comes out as 7.62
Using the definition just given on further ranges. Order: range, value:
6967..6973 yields 7.54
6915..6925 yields 5.73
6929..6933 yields 6.69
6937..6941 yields 6.94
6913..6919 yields 5.76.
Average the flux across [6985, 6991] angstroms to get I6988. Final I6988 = 7.98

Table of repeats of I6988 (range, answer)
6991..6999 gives 7.97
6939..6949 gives 7.3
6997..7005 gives 7.91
